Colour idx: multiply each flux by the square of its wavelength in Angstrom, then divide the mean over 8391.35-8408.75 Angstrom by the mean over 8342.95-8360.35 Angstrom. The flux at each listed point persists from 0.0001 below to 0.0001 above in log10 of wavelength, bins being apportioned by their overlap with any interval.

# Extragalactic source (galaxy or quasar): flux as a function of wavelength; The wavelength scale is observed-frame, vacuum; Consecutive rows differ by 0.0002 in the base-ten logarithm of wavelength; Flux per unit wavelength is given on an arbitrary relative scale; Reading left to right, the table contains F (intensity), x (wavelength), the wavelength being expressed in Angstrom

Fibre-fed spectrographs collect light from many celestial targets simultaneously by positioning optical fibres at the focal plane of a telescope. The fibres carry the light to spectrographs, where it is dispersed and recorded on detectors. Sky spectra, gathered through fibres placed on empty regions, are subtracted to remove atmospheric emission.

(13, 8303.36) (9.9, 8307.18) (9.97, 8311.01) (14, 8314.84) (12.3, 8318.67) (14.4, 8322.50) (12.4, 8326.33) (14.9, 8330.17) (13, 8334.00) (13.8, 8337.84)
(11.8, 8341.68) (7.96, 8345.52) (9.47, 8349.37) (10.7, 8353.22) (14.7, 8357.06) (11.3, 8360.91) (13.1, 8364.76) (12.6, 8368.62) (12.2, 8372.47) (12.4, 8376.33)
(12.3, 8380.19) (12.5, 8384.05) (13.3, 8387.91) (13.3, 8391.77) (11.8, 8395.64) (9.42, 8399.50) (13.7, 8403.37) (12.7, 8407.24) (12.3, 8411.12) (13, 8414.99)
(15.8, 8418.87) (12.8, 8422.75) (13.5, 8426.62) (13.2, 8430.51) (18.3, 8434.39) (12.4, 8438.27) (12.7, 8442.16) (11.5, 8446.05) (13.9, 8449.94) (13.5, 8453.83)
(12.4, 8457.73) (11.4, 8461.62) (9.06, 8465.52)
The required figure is 1.1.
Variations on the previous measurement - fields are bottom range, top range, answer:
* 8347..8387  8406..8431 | 1.12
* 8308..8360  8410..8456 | 1.14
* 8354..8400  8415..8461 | 1.10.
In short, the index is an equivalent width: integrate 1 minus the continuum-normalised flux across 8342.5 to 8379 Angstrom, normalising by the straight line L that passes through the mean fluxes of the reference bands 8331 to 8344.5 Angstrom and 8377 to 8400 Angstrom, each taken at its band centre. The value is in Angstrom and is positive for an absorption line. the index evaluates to 2.6 Angstrom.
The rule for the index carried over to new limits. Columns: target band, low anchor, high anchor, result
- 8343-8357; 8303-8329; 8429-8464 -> 2.6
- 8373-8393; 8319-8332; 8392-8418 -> 0.1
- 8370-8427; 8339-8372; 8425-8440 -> 1.8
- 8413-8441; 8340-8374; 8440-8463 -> -4.1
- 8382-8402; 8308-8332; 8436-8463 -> 1.0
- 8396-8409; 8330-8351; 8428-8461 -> 0.8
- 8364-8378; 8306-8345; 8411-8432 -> 0.5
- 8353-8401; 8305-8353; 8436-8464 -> -0.7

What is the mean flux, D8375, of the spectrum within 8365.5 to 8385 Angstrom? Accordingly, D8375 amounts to 12.4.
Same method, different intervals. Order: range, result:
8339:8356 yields 10.4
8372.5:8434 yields 12.9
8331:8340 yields 13.5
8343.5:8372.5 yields 11.5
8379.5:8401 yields 12.2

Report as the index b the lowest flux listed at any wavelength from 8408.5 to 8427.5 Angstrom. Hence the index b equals 12.3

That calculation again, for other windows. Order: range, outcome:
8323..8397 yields 7.96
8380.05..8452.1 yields 9.42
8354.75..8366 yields 11.3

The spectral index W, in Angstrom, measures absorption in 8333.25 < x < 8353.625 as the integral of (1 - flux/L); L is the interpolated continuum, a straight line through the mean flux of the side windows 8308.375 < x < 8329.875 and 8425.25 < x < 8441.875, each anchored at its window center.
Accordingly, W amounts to 3.1 Angstrom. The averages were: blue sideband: 12.7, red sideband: 14.2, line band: 11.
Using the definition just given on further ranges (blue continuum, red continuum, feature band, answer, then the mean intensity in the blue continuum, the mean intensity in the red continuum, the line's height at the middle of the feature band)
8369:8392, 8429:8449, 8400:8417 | 0.6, 12.6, 13.6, 13.1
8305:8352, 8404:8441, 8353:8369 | -0.1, 12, 13.8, 12.6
